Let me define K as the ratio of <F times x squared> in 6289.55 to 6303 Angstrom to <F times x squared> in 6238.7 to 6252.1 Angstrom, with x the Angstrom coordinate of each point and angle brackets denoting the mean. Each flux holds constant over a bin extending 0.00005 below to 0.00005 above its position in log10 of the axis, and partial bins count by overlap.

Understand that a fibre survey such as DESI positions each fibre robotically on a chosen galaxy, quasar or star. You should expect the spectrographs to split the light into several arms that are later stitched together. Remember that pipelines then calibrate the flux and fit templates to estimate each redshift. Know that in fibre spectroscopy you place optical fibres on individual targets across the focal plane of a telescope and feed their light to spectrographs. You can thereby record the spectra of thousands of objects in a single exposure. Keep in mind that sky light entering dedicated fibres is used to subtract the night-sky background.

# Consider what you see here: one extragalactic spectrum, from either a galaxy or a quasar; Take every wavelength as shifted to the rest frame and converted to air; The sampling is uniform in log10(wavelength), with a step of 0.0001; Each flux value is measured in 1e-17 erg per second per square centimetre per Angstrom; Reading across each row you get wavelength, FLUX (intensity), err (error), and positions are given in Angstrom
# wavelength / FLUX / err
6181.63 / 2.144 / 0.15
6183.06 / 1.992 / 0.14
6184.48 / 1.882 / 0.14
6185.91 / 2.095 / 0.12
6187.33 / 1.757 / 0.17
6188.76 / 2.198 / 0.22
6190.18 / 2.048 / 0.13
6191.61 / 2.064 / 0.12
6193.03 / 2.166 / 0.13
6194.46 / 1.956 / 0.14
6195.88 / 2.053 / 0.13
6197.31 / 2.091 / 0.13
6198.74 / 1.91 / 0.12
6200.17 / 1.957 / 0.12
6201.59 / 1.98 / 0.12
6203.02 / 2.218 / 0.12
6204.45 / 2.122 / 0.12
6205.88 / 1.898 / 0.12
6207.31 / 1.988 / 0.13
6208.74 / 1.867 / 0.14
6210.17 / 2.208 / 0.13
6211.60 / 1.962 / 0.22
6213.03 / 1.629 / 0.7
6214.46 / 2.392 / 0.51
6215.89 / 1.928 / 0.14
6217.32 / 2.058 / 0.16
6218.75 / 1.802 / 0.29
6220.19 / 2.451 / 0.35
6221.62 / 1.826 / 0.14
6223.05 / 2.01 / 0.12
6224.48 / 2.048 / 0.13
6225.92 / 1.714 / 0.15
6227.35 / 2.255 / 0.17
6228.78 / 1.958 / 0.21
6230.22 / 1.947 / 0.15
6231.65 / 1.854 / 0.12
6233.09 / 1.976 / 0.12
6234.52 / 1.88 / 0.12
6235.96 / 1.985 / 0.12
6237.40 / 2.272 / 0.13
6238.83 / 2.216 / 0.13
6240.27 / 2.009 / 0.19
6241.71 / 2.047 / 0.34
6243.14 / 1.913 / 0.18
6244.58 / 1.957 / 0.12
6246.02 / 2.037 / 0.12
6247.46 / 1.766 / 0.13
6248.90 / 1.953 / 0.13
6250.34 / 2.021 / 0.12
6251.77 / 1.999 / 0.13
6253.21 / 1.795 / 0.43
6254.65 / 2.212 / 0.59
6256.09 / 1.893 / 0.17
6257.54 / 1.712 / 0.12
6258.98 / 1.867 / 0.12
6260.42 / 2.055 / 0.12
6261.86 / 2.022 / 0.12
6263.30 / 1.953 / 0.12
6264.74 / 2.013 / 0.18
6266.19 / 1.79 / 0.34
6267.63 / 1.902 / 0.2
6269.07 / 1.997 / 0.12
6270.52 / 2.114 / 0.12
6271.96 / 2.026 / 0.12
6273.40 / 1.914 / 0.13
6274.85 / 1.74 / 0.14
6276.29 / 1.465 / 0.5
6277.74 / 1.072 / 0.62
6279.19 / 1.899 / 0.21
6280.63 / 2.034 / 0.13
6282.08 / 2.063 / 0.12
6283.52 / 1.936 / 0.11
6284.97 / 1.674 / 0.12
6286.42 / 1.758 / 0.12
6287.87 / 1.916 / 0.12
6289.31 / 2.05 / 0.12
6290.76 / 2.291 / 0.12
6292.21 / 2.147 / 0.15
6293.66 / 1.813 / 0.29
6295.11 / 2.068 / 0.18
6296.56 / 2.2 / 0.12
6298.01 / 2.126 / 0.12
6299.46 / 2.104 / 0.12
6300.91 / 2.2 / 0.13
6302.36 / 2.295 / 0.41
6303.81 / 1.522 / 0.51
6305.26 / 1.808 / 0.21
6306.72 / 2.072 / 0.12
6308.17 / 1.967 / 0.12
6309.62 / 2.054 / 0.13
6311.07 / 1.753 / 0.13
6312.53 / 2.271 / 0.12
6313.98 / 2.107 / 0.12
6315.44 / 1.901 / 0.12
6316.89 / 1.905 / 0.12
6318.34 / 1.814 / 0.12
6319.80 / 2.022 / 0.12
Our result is 1.1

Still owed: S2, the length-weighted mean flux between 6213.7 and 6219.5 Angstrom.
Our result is 2.04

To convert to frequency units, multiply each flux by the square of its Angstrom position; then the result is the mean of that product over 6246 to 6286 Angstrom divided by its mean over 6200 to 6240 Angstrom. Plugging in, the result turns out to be 0.95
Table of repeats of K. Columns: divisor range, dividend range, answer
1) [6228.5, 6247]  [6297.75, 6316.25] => 1.03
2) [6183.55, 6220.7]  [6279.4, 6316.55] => 1.02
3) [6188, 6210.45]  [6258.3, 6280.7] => 0.93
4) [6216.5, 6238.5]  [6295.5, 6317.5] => 1.03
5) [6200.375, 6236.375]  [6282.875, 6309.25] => 1.03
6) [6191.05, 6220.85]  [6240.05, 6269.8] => 0.97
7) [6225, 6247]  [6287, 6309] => 1.04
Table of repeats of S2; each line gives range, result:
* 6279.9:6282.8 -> 2.05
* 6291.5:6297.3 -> 2.06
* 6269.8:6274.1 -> 2.02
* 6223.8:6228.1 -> 2.01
